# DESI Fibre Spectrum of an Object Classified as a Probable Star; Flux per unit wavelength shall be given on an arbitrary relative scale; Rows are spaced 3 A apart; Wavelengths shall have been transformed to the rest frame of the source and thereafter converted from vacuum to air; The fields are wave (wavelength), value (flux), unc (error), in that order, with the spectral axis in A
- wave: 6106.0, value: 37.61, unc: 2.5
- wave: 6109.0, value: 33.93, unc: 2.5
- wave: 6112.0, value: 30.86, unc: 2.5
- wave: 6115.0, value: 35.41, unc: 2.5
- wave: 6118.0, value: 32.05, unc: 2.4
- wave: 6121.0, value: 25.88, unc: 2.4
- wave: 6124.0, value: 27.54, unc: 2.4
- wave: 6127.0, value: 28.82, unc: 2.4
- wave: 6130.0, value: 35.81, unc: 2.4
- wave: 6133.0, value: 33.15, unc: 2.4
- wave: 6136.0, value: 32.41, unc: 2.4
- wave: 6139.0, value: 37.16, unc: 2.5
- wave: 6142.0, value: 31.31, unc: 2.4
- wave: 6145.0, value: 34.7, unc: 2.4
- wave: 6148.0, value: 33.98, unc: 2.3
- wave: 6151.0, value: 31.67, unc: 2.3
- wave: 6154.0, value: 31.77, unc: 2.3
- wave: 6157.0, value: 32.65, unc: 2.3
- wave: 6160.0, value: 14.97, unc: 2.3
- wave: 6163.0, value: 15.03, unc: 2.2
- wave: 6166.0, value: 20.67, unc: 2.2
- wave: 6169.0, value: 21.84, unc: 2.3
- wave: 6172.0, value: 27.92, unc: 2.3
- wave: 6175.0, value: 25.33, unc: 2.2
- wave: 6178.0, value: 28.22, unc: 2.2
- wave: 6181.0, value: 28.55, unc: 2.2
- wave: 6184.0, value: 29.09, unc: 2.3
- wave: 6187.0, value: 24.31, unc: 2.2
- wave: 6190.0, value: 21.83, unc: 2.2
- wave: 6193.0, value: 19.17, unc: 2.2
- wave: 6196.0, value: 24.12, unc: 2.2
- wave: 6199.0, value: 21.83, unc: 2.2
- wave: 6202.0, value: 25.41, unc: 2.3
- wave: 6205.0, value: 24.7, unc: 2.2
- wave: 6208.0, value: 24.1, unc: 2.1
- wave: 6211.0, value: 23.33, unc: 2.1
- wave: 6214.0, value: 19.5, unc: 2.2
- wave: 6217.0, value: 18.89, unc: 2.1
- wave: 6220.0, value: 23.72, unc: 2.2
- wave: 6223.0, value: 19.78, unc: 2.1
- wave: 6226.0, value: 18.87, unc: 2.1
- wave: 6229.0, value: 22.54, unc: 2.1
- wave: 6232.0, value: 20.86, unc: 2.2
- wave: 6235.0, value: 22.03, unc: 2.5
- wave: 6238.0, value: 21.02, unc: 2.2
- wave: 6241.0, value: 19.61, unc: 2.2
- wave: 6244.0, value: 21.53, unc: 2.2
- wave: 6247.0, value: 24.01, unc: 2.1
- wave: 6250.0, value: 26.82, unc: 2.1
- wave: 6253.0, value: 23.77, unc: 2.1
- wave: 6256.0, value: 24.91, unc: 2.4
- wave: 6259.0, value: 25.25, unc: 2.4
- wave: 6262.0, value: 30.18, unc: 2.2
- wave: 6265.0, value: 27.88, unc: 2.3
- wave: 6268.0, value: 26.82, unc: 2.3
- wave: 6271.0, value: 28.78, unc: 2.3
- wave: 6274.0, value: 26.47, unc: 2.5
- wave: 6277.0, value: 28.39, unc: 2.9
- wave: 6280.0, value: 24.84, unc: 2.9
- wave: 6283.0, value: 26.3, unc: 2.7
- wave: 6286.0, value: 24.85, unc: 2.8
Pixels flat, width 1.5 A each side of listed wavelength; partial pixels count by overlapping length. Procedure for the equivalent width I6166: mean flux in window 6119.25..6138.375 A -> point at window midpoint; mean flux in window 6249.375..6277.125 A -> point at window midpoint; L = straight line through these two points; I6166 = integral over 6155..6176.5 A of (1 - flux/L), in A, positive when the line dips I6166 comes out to 5.0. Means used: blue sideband 30.9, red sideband 26.9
